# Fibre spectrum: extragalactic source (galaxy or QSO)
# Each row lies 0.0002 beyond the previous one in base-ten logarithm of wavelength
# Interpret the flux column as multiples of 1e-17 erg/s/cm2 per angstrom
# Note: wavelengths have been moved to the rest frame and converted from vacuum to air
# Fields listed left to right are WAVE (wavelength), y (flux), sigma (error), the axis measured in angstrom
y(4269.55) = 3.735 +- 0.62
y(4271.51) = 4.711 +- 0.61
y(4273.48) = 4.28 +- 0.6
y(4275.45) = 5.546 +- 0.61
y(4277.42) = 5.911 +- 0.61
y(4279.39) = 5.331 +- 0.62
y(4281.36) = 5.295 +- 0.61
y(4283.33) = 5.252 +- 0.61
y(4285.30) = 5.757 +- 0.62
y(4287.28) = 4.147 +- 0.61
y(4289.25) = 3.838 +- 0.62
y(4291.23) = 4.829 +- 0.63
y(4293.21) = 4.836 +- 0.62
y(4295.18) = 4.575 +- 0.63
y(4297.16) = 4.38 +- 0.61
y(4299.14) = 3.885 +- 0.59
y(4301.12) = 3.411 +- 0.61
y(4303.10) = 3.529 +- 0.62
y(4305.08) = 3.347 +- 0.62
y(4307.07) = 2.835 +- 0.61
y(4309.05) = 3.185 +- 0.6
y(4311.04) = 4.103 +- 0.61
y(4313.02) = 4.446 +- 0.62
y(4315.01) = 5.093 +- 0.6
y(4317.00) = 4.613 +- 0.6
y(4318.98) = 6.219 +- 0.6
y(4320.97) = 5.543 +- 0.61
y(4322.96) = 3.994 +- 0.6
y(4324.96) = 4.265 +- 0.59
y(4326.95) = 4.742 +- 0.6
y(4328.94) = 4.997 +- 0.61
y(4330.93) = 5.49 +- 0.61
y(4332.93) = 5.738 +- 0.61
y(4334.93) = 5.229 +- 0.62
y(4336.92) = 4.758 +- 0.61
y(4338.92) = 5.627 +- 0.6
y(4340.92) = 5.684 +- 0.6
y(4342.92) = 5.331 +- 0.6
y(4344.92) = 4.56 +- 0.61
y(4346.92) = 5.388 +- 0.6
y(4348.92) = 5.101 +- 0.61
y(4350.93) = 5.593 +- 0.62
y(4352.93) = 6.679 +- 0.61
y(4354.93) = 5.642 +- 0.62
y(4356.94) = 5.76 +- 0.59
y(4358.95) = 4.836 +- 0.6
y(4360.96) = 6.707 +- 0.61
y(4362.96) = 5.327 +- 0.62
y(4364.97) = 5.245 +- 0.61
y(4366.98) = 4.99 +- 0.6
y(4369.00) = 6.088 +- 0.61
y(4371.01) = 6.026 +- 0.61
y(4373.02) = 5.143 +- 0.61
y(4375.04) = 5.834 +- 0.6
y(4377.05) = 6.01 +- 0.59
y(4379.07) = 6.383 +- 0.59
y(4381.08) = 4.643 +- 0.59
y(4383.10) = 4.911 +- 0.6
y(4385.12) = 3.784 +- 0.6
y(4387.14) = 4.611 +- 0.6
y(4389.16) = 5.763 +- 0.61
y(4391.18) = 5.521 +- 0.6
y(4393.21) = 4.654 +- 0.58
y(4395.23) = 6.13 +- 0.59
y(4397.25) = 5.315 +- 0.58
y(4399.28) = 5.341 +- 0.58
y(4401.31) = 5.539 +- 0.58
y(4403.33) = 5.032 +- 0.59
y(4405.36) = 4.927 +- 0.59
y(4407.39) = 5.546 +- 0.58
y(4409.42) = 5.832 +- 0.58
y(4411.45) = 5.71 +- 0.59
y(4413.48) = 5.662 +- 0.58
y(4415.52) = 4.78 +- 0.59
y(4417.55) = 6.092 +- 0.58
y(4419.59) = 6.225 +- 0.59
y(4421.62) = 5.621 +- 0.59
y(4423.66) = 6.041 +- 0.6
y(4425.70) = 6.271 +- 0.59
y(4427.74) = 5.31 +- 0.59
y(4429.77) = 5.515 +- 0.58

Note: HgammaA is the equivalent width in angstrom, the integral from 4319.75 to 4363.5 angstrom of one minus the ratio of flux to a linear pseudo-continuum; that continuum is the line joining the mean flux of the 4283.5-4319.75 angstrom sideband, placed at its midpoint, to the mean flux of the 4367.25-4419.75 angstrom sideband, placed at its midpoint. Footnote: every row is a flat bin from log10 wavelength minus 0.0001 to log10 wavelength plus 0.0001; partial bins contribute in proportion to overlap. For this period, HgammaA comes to -4.9 angstrom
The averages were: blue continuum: 4.29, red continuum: 5.42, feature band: 5.32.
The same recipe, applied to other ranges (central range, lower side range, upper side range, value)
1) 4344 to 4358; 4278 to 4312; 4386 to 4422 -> -1.9 angstrom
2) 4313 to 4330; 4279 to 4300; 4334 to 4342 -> 0.7 angstrom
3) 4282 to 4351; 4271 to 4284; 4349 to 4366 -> 9.6 angstrom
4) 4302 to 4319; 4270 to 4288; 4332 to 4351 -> 3.8 angstrom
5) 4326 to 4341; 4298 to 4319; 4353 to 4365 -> -1.4 angstrom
